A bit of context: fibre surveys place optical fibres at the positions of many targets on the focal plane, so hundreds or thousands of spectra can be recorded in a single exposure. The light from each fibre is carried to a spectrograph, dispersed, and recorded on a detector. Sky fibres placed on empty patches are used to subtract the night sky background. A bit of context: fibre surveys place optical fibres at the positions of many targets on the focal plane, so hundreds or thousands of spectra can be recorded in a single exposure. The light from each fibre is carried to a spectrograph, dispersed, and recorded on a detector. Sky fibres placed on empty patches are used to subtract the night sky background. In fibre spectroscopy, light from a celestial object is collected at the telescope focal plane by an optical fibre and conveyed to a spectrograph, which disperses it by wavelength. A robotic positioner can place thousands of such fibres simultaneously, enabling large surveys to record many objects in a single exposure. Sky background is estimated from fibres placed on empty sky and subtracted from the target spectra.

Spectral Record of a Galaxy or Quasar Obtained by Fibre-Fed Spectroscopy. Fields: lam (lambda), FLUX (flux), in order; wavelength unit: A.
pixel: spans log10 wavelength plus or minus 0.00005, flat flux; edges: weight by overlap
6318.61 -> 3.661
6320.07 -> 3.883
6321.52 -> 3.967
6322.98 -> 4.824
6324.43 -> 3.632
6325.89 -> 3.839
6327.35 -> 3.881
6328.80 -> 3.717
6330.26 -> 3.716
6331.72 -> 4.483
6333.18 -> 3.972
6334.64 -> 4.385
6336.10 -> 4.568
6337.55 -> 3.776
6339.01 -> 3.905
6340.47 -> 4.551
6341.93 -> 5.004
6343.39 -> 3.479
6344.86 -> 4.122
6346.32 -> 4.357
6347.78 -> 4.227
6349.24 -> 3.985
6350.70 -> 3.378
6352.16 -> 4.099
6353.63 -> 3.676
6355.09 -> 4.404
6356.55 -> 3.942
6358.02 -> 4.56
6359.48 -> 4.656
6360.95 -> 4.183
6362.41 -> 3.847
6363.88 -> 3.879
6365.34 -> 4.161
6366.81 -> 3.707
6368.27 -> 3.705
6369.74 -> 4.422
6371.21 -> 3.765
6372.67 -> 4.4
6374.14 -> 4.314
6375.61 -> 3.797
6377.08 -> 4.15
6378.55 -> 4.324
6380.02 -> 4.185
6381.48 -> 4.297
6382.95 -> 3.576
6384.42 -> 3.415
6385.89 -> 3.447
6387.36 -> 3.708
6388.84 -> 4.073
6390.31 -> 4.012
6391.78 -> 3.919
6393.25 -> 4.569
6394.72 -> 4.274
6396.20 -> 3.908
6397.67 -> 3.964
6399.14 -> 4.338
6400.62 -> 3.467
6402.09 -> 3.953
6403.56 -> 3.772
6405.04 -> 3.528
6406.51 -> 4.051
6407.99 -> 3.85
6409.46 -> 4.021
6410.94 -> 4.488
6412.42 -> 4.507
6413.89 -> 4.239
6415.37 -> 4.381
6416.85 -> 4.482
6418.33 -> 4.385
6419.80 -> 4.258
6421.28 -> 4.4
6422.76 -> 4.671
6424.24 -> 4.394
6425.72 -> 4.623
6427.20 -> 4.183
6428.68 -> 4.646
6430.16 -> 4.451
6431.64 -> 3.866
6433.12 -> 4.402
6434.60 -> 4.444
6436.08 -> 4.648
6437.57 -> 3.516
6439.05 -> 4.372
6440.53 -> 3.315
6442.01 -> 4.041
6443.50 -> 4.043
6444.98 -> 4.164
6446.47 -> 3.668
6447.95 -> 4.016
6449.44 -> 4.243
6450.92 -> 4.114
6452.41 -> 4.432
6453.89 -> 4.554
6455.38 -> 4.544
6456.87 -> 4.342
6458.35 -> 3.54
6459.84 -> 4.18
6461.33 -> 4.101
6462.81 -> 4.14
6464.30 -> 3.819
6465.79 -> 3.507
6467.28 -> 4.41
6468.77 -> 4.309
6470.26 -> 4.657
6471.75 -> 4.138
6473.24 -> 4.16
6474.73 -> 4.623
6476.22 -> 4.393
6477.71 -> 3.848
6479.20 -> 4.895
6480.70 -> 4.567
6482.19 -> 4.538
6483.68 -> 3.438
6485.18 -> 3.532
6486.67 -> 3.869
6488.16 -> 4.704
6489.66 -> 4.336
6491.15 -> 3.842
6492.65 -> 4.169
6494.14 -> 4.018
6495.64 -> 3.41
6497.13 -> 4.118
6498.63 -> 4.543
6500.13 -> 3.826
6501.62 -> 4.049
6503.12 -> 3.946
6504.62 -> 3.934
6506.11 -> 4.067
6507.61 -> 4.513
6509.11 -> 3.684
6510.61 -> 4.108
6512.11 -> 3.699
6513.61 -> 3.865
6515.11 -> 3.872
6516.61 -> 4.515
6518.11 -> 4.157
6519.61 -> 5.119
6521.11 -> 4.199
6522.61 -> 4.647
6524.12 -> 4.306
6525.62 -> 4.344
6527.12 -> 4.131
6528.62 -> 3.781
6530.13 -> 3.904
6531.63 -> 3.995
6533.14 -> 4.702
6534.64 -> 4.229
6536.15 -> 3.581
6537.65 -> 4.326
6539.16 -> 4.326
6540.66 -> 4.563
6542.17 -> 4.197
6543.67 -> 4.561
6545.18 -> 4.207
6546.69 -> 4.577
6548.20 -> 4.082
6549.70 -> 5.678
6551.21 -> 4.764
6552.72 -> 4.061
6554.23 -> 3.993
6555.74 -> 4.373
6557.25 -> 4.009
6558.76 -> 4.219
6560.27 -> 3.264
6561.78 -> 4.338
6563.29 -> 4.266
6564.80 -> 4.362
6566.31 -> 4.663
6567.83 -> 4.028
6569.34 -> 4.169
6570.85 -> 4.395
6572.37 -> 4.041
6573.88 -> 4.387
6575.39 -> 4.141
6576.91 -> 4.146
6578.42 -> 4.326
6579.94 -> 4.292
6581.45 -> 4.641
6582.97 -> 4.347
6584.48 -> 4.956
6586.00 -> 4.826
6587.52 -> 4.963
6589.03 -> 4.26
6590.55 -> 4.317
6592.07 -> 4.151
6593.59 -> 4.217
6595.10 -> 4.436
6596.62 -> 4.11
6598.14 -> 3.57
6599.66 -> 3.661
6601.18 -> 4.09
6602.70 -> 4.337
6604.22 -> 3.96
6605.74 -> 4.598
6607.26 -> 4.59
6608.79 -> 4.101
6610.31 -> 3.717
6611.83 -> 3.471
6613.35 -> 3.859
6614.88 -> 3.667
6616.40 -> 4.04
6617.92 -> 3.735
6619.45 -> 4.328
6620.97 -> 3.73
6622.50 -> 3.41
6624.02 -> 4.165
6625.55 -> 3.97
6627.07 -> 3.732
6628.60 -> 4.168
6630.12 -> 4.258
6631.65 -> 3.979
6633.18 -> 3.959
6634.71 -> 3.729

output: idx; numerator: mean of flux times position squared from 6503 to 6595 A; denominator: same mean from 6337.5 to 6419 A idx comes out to 1.1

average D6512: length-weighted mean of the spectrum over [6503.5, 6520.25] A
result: 4.13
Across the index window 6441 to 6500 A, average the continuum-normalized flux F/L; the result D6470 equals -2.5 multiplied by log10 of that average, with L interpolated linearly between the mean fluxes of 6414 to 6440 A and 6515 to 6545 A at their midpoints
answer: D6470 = 0.04 mag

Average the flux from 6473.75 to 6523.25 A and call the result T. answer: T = 4.15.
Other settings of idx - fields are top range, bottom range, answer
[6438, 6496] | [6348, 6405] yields 1.06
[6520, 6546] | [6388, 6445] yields 1.06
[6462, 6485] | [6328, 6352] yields 1.07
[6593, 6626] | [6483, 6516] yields 1.04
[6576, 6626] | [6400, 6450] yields 1.05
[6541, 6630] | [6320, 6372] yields 1.11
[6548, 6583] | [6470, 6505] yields 1.06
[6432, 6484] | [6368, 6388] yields 1.08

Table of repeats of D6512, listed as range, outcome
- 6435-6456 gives 4.12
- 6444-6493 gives 4.17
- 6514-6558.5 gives 4.31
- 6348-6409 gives 3.99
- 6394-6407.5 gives 3.91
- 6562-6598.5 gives 4.34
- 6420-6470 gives 4.19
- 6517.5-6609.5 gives 4.29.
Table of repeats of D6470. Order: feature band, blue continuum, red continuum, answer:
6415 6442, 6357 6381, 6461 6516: -0.05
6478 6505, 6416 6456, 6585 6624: 0.03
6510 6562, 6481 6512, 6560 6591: -0.01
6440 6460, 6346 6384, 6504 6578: 0.02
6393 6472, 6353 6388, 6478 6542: -0.02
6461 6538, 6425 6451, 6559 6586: 0.02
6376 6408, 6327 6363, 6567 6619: 0.05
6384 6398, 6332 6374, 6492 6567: 0.05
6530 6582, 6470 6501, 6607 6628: -0.07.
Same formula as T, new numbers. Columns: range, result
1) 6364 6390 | 3.97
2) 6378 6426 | 4.1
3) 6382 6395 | 3.88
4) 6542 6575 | 4.3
